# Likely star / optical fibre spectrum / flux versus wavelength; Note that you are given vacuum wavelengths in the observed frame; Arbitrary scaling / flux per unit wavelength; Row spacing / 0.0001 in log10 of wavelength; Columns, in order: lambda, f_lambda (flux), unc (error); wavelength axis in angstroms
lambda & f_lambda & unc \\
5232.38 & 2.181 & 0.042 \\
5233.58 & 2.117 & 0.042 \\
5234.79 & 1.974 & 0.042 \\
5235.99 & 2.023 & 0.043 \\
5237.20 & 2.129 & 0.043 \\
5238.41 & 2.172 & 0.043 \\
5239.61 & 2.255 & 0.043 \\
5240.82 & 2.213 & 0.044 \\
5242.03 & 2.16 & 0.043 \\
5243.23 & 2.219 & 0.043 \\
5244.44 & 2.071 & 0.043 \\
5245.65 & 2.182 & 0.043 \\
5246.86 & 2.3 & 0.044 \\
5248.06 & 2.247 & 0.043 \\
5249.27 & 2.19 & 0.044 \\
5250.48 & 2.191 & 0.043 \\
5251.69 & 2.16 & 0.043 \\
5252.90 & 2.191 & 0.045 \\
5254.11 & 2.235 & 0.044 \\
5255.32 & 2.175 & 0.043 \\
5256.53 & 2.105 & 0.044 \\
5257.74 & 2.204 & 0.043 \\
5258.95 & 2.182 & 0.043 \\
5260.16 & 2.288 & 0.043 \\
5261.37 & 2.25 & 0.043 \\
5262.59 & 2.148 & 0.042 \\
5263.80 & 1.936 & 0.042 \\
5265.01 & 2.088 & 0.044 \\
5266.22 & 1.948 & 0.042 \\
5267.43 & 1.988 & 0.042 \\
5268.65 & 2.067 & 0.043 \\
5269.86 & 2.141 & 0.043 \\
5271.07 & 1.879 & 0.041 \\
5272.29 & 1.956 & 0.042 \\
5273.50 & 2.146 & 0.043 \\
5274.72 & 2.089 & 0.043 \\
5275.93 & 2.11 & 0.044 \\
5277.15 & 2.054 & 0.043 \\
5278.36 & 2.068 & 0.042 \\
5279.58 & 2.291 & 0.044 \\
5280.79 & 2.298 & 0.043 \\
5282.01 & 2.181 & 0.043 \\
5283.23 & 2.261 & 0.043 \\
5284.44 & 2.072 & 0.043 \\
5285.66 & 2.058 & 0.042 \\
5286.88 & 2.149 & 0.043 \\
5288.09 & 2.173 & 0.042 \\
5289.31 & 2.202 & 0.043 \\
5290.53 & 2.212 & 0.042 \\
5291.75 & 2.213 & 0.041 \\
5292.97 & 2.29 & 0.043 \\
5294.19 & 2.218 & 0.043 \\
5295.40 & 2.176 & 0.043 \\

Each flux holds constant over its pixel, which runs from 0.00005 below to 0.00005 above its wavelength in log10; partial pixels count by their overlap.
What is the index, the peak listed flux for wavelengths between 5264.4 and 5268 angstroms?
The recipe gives 2.088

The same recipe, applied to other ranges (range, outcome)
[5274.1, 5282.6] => 2.298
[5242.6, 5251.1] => 2.3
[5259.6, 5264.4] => 2.288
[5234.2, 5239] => 2.172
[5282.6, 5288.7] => 2.261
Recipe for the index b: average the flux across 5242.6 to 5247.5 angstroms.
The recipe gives 2.2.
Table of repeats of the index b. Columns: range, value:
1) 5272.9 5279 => 2.09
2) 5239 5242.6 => 2.21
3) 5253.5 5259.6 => 2.18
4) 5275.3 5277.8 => 2.09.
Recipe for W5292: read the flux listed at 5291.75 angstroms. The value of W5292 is 2.213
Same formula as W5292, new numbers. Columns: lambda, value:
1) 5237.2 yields 2.129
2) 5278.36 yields 2.068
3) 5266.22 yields 1.948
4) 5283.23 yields 2.261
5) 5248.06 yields 2.247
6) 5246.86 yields 2.3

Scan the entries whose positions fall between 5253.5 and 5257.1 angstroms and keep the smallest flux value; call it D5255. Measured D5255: 2.105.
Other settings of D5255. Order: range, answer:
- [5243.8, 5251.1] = 2.071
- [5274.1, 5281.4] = 2.054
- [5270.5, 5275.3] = 1.879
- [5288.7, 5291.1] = 2.202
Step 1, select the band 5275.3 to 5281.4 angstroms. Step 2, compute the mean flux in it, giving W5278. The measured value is 2.17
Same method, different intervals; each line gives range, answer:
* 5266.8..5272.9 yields 2.01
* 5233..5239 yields 2.08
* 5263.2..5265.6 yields 2.01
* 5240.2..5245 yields 2.17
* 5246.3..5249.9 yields 2.25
